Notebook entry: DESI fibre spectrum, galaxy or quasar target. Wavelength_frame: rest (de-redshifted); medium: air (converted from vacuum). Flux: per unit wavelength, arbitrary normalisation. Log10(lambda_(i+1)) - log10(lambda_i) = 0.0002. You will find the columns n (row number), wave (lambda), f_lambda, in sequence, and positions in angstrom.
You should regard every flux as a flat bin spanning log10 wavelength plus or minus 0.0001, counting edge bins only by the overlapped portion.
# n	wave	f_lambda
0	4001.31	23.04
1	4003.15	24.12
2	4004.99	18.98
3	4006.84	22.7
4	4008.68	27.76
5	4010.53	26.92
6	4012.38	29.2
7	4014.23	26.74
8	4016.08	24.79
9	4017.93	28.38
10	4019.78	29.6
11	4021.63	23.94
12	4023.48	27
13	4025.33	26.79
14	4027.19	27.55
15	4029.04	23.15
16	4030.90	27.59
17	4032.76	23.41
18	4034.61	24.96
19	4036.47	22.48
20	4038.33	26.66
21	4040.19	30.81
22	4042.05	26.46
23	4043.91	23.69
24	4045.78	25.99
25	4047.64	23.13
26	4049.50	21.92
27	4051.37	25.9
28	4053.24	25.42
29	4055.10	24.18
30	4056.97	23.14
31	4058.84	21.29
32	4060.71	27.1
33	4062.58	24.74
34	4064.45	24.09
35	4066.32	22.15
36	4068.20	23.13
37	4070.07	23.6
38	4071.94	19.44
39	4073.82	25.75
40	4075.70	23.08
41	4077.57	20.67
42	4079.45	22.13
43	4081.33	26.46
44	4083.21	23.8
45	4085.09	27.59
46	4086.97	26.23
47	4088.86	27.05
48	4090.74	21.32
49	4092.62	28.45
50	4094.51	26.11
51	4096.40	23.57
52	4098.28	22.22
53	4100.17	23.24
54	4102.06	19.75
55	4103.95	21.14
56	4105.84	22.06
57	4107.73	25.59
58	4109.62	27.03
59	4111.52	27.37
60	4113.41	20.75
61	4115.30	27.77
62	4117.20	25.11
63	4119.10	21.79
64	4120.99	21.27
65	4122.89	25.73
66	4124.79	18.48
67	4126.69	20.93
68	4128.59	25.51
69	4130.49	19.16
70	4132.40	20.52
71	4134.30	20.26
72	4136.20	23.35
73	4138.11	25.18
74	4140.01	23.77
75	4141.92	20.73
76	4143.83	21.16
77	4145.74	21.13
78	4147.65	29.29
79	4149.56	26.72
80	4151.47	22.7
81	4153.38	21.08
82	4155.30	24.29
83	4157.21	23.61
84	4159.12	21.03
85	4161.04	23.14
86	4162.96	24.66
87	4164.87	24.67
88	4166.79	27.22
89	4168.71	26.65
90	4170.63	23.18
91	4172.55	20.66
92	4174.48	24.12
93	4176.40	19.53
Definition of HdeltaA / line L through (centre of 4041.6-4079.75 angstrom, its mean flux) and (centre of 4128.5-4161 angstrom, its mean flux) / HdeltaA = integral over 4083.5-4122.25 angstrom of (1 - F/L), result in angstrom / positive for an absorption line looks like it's -1.7 angstrom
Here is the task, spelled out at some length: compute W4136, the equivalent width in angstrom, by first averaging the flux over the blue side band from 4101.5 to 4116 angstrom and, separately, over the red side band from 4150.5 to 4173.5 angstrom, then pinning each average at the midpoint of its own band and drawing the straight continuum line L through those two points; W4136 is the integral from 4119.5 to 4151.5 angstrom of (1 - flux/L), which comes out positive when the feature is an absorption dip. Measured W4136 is 1.5 angstrom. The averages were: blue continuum 24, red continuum 23.6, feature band 22.7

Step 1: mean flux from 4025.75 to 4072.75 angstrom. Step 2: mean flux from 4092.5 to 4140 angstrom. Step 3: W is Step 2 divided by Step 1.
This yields 0.9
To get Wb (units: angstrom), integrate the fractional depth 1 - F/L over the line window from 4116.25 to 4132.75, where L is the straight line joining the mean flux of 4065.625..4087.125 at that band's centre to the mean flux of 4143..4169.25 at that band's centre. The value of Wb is 1.2 angstrom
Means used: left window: 23.6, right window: 24.1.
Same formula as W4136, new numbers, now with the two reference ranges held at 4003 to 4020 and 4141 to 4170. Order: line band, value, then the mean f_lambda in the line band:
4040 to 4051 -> 0.2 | 25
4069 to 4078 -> 0.9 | 22.6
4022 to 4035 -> -0.1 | 25.7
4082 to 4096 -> -0.5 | 25.7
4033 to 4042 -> -0.2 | 26.1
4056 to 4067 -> 0.6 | 23.8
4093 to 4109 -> 0.9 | 23.2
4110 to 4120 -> -0.1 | 24.7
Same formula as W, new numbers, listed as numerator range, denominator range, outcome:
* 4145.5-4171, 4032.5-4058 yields 0.98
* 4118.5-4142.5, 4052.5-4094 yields 0.91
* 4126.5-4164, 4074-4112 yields 0.95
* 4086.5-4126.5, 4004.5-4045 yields 0.92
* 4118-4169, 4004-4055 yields 0.90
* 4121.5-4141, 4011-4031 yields 0.83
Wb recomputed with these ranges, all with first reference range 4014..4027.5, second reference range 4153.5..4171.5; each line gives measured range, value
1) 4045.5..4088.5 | 3.28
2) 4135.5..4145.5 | 0.75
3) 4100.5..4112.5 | 0.67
